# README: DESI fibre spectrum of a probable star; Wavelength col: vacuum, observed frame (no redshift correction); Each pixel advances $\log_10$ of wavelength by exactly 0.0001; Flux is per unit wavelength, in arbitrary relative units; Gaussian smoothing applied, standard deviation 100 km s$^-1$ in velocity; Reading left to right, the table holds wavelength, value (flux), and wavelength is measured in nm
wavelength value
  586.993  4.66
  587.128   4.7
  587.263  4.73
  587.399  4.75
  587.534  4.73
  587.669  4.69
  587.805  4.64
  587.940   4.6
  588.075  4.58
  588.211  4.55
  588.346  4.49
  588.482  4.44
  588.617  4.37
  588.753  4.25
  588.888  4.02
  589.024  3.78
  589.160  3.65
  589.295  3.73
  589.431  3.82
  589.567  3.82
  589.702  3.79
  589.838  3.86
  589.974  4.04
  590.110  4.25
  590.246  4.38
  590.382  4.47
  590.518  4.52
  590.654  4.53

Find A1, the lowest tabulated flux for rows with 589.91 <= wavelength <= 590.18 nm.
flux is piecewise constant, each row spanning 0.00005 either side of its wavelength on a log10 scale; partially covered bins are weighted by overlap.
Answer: 4.04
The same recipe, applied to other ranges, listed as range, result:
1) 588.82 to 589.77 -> 3.65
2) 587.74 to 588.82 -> 4.25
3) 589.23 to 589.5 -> 3.73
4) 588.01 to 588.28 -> 4.55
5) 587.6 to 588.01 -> 4.6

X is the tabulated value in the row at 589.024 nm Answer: 3.78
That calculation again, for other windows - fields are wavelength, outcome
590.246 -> 4.38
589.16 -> 3.65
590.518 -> 4.52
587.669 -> 4.69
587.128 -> 4.7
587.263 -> 4.73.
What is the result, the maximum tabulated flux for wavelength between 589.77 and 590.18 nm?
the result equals 4.25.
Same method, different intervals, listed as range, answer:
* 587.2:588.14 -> 4.75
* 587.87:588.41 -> 4.6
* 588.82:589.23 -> 4.02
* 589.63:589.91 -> 3.86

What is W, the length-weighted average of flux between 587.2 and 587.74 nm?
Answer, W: 4.72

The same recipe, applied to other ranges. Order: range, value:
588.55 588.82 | 4.3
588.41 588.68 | 4.41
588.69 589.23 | 3.92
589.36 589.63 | 3.81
